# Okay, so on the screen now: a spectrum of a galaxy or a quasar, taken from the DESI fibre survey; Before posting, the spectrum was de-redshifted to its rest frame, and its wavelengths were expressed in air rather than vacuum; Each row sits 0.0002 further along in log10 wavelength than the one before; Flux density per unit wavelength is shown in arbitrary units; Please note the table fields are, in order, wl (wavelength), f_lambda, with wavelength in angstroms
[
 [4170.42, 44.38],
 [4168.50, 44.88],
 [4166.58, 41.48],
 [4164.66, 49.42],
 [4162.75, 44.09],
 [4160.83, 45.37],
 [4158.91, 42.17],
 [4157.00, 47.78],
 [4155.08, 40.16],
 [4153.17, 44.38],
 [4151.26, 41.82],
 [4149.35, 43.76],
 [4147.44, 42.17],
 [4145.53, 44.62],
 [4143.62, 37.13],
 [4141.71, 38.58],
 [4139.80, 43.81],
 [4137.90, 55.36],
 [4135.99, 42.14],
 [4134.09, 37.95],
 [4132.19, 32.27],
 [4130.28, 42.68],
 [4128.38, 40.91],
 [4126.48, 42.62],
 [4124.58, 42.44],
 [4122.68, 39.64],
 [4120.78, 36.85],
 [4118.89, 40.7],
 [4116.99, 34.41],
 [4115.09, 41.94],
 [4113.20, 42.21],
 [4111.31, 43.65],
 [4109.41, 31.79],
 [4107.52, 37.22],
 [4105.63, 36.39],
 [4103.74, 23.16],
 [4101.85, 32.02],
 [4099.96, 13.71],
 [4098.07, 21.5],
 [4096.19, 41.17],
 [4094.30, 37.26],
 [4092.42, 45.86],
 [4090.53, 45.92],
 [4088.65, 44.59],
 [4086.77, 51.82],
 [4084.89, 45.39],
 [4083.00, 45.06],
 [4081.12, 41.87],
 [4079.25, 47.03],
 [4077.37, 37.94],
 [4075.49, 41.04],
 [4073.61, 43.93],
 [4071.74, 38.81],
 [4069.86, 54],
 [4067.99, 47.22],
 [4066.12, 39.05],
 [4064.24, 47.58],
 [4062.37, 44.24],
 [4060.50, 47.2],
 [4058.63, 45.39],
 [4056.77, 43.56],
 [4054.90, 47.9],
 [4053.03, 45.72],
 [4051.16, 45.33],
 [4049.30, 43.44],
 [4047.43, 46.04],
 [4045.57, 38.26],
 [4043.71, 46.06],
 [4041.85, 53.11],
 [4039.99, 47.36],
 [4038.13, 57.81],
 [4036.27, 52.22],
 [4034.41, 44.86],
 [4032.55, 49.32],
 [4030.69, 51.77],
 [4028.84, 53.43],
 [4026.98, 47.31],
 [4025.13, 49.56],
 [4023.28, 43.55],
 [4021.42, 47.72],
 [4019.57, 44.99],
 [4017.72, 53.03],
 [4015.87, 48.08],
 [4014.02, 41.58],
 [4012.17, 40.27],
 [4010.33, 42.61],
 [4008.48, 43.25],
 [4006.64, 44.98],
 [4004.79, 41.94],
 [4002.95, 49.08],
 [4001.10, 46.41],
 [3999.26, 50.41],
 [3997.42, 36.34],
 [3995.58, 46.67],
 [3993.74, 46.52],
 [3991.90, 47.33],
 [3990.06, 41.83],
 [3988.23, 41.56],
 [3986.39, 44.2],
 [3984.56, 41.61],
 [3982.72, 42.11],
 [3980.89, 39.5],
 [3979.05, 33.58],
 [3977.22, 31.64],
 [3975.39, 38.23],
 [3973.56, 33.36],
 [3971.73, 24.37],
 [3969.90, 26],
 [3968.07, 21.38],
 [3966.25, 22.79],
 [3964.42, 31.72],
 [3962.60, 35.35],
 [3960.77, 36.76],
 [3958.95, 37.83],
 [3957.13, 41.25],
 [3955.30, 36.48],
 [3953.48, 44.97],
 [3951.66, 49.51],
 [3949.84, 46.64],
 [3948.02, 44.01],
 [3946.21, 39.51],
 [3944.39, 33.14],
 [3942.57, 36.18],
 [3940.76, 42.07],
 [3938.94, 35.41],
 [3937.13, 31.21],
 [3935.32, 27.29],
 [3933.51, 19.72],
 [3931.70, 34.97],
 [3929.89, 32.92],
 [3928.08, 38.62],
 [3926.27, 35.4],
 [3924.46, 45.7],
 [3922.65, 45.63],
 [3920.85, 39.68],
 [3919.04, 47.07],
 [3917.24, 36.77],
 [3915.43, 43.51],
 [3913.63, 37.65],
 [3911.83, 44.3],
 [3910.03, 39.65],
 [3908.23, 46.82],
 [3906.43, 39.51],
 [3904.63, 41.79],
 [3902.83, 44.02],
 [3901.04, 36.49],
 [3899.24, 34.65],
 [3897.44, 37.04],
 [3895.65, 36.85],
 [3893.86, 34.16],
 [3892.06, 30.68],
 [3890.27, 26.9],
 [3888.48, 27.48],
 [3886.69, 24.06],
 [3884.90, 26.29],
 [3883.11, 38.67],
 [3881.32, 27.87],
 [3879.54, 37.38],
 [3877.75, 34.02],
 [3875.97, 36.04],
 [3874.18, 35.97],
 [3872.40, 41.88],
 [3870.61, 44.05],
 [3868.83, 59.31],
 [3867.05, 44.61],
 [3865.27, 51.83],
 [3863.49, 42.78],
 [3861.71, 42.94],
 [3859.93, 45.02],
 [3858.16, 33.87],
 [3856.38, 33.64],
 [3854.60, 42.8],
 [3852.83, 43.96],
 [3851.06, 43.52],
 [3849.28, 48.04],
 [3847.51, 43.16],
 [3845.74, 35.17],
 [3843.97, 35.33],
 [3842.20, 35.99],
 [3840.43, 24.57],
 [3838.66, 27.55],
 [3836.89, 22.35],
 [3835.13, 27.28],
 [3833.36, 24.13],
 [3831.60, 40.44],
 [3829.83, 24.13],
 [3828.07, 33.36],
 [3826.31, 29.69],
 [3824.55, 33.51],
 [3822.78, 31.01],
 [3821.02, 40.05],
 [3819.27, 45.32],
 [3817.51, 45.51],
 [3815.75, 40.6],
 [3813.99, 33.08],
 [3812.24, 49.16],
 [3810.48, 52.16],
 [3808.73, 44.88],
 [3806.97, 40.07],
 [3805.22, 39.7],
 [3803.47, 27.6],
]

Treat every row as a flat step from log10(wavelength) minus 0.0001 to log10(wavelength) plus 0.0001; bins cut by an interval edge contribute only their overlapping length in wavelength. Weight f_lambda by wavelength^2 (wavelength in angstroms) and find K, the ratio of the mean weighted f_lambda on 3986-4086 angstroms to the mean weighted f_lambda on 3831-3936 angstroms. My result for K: 1.3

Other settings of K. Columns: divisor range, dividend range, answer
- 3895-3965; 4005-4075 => 1.27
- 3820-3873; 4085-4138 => 1.17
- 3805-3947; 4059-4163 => 1.23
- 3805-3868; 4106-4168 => 1.27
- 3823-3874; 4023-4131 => 1.27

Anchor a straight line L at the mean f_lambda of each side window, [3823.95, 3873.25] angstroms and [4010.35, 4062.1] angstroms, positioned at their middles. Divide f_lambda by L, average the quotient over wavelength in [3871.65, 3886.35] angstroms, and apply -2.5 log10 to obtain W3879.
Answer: 0.15 mag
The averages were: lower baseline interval 37.7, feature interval 34.3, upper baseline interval 47.1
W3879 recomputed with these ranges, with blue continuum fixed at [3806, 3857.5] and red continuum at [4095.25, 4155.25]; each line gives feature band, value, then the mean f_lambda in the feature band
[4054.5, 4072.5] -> -0.193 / 45.5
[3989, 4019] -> -0.190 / 45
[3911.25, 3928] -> -0.115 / 41.5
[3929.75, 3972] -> 0.080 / 34.8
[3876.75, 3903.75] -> 0.126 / 33.1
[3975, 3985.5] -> -0.003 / 37.8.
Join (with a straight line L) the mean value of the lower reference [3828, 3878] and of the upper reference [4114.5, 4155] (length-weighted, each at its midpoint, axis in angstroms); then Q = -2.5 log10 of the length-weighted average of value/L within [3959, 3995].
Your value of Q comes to 0.10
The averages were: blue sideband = 38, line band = 35.9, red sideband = 41.2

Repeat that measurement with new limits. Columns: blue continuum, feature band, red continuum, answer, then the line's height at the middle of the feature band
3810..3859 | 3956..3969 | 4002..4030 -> 0.31 mag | 43.2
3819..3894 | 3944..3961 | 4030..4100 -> -0.04 mag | 39.9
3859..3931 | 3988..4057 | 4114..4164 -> -0.15 mag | 40.4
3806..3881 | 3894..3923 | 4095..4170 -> -0.05 mag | 38.8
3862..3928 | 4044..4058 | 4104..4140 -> -0.13 mag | 39.5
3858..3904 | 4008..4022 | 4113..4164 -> -0.14 mag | 39.8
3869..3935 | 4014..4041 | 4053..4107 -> -0.23 mag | 39.9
